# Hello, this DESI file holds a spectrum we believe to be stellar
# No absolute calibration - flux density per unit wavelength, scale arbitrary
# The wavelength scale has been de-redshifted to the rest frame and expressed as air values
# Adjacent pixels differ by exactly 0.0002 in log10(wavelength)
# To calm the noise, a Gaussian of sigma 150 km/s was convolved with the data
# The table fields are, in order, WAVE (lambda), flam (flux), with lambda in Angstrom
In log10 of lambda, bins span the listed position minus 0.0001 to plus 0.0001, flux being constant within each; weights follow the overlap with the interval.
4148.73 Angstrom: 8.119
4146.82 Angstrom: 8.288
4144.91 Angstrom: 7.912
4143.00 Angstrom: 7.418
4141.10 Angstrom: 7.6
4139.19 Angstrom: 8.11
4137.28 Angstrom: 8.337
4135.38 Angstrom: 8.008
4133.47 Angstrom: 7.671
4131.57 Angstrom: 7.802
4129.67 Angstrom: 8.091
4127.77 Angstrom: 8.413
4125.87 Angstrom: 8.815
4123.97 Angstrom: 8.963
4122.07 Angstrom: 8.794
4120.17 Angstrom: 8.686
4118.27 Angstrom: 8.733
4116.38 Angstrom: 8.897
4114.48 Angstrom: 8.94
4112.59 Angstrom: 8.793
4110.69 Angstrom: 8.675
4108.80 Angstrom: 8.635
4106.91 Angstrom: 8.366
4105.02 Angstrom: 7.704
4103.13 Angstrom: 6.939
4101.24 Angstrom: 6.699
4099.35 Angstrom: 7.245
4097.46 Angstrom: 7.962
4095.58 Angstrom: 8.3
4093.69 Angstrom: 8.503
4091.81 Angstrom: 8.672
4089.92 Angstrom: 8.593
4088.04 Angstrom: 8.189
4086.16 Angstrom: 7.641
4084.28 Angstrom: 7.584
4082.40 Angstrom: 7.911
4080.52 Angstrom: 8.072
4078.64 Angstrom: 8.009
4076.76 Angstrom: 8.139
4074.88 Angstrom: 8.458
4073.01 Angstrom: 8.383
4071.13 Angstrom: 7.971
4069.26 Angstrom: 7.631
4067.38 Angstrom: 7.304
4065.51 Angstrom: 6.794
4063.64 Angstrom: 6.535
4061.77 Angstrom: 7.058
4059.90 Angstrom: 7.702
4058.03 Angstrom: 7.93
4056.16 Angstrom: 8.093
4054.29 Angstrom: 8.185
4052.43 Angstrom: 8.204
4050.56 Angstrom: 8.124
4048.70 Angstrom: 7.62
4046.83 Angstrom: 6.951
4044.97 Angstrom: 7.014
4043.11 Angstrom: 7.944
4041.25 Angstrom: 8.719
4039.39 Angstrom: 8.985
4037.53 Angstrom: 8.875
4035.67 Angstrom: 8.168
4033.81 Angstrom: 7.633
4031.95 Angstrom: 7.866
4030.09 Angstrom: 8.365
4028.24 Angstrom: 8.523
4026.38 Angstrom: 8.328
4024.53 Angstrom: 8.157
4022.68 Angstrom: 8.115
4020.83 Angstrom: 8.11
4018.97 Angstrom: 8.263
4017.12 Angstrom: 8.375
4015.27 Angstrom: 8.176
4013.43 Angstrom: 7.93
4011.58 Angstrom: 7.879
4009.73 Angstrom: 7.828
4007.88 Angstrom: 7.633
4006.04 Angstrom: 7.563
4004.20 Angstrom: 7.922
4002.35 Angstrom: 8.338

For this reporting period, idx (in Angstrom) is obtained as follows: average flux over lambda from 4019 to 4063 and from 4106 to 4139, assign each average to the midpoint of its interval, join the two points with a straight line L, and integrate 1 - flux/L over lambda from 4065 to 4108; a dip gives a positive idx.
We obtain 2.1 Angstrom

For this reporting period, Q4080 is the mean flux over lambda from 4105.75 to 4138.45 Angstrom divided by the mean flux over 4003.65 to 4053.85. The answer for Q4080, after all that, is 1.1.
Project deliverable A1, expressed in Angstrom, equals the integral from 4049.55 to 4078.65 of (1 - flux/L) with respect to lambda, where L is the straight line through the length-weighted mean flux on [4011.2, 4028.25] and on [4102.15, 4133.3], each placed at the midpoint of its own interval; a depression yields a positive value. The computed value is 1.82 Angstrom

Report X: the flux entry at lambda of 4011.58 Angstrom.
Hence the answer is 7.879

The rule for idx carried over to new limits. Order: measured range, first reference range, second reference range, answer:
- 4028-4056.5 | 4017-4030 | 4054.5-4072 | -0.63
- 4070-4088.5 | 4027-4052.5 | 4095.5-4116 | 0.05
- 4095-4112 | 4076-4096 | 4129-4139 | 0.50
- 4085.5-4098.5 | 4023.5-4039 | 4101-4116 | -0.11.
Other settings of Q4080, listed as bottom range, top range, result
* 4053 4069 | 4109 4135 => 1.14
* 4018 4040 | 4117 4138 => 1.02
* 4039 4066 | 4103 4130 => 1.11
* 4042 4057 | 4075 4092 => 1.04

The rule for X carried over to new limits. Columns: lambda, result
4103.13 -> 6.939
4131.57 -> 7.802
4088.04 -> 8.189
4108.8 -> 8.635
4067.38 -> 7.304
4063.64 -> 6.535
